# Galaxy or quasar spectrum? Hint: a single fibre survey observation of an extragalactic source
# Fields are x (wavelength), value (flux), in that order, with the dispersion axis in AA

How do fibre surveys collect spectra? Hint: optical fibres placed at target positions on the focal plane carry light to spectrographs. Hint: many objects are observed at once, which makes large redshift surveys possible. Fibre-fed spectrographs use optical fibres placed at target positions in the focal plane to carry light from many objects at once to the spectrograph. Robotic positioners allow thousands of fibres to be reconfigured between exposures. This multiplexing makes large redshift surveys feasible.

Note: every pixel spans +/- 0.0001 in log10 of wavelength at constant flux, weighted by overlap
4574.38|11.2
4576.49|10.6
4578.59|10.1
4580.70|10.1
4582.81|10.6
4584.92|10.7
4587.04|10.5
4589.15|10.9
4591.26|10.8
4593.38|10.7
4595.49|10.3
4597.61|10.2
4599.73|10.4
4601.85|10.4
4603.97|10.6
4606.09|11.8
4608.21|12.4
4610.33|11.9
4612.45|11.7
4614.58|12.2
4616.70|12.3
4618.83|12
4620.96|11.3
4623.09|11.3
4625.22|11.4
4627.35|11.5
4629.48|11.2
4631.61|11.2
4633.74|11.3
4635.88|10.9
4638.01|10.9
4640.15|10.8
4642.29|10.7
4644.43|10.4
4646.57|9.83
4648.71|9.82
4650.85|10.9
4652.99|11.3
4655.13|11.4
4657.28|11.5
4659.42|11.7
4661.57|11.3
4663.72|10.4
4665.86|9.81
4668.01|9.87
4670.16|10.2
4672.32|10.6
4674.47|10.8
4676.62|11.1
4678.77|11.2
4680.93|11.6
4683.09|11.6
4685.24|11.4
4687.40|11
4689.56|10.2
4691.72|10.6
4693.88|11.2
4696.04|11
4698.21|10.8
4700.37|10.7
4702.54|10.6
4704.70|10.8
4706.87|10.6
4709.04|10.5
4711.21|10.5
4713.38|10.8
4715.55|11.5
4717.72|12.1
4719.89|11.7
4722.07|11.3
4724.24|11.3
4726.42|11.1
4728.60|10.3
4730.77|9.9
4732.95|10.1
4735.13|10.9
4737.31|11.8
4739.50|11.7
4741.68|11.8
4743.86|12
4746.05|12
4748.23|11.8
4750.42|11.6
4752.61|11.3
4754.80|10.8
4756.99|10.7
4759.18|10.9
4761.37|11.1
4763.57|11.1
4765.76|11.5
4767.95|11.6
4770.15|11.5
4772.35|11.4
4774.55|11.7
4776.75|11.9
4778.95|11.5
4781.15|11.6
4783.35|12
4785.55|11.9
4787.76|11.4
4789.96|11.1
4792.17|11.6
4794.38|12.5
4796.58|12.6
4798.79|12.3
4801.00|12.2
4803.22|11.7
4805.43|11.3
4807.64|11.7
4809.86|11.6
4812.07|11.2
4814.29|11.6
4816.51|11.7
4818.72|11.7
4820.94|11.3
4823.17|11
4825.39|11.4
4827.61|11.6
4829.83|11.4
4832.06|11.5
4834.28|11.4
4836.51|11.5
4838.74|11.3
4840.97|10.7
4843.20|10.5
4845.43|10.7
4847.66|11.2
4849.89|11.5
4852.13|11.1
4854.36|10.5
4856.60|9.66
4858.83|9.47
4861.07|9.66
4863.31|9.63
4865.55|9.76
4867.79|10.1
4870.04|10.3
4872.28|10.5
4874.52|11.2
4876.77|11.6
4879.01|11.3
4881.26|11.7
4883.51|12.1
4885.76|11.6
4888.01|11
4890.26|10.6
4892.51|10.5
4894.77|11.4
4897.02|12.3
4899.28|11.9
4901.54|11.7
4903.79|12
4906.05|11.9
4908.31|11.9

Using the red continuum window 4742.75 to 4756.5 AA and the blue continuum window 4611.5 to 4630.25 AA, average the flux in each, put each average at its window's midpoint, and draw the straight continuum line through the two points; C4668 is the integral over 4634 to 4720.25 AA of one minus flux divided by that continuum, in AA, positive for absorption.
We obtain 5.5 AA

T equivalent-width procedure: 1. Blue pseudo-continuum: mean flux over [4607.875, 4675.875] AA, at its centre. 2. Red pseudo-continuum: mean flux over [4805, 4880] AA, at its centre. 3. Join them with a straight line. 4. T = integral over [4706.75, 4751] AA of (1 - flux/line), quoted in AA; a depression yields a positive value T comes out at -0.8 AA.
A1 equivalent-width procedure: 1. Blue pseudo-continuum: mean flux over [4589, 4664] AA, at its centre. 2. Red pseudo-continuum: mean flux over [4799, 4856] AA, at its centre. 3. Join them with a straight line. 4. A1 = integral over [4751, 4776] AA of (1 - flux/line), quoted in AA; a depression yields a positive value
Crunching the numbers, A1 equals 0.0 AA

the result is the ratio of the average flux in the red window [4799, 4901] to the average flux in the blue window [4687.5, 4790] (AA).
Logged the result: 0.99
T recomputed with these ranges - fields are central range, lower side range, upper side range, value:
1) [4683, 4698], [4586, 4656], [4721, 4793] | 0.3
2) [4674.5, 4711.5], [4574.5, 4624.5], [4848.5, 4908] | 0.4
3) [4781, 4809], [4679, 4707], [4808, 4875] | -2.4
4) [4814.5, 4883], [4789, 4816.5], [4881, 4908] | 4.4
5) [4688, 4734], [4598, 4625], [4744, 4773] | 2.2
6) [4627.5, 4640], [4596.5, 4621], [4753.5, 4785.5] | 0.4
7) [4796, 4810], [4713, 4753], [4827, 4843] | -0.8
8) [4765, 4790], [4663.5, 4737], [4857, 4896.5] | -1.9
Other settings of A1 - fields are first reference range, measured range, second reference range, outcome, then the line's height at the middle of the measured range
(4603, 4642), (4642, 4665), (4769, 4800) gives 1.4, 11.5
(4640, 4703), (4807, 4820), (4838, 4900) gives -0.9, 10.8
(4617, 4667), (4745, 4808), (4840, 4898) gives -4.1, 10.9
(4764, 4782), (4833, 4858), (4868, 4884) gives 0.8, 11.3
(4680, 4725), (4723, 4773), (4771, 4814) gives 0.7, 11.4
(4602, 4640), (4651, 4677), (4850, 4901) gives 1.2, 11.4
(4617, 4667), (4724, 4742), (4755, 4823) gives 0.7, 11.4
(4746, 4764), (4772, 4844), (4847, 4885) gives -4.1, 11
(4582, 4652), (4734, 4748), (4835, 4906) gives -0.9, 11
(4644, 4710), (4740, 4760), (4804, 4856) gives -0.8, 11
